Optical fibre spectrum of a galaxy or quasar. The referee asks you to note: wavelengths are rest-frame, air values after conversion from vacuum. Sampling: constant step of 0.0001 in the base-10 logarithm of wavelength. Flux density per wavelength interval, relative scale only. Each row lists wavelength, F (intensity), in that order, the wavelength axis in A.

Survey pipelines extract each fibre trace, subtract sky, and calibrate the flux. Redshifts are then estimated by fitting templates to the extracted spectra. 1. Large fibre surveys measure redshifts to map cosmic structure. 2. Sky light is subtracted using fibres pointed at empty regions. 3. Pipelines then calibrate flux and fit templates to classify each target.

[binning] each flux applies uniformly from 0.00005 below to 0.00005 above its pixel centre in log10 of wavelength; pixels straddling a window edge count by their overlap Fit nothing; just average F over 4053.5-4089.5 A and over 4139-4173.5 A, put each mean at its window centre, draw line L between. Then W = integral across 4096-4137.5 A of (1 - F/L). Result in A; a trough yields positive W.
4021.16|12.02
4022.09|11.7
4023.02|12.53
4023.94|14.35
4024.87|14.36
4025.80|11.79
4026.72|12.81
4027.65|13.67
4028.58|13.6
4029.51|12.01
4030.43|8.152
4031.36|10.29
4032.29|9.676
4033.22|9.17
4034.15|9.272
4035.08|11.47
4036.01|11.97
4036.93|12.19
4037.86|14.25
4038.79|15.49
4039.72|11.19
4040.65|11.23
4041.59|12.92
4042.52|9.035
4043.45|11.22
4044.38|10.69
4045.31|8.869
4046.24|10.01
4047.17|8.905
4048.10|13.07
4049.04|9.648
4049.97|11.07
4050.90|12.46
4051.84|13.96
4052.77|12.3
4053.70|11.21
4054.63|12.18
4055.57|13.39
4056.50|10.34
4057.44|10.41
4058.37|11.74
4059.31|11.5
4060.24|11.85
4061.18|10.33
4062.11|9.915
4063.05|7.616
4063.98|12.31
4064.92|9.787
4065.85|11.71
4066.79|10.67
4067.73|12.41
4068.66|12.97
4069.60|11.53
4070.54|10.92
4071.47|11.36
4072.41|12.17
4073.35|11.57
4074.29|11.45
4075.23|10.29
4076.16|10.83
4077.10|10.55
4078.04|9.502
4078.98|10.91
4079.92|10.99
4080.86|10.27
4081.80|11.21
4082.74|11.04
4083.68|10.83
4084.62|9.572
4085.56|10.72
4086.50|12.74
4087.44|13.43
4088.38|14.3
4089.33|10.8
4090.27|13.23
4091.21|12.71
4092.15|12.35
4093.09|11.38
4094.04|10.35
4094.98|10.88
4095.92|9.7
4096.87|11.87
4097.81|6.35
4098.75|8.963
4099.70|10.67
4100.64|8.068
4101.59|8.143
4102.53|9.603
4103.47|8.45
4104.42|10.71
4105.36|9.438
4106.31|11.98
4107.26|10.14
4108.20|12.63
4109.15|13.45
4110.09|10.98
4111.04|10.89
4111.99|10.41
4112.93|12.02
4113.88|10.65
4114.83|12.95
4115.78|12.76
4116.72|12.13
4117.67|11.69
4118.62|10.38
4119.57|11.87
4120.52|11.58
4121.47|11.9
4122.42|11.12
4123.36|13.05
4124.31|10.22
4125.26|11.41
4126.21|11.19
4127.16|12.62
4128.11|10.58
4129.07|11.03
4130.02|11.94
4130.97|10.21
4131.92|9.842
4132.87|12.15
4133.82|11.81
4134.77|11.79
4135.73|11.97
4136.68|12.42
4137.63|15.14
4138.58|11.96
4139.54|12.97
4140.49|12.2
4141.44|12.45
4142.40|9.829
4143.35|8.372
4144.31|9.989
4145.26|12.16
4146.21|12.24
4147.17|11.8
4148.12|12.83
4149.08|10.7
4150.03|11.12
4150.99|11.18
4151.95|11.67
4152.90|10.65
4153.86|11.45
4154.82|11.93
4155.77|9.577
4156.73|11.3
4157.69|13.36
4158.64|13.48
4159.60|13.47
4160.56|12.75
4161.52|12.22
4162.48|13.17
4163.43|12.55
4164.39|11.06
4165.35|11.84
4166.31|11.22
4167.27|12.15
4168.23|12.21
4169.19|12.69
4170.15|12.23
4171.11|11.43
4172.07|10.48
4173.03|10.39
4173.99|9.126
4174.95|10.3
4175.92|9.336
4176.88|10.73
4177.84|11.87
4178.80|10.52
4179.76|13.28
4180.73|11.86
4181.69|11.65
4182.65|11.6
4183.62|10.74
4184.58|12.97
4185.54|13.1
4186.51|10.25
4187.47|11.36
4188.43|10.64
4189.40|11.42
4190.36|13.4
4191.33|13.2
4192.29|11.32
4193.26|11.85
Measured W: 1.6 A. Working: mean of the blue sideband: 11.2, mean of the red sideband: 11.7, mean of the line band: 11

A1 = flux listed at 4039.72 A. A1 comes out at 11.19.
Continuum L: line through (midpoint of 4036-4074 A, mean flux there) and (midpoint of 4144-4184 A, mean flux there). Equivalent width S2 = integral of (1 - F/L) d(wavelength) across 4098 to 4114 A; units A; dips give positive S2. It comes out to 1.6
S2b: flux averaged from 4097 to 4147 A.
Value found 11.2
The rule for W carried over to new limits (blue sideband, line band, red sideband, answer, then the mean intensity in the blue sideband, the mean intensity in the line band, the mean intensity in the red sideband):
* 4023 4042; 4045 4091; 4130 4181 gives 2.4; 12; 11.3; 11.6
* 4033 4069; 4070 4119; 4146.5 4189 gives 1.8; 11.3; 11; 11.6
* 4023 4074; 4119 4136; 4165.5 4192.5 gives 0.1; 11.5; 11.4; 11.5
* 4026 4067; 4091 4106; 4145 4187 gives 1.9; 11.3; 9.95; 11.6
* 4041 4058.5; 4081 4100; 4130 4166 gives 0.5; 11.2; 11.1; 11.8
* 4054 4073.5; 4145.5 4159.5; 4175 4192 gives -0.2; 11.3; 11.7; 11.6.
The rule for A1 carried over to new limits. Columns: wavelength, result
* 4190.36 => 13.4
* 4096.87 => 11.87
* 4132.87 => 12.15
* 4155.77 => 9.577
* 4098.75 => 8.963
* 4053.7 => 11.21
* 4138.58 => 11.96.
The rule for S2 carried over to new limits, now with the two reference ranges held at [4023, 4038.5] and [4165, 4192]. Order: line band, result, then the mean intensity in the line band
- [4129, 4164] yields -0.6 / 11.8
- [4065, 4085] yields 1.2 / 11.1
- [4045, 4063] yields 1.0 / 11.2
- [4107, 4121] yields 0.0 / 11.7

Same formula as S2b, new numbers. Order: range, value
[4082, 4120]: 11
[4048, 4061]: 11.7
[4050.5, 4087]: 11.2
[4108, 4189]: 11.6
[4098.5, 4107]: 9.58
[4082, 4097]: 11.6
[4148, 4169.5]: 11.9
